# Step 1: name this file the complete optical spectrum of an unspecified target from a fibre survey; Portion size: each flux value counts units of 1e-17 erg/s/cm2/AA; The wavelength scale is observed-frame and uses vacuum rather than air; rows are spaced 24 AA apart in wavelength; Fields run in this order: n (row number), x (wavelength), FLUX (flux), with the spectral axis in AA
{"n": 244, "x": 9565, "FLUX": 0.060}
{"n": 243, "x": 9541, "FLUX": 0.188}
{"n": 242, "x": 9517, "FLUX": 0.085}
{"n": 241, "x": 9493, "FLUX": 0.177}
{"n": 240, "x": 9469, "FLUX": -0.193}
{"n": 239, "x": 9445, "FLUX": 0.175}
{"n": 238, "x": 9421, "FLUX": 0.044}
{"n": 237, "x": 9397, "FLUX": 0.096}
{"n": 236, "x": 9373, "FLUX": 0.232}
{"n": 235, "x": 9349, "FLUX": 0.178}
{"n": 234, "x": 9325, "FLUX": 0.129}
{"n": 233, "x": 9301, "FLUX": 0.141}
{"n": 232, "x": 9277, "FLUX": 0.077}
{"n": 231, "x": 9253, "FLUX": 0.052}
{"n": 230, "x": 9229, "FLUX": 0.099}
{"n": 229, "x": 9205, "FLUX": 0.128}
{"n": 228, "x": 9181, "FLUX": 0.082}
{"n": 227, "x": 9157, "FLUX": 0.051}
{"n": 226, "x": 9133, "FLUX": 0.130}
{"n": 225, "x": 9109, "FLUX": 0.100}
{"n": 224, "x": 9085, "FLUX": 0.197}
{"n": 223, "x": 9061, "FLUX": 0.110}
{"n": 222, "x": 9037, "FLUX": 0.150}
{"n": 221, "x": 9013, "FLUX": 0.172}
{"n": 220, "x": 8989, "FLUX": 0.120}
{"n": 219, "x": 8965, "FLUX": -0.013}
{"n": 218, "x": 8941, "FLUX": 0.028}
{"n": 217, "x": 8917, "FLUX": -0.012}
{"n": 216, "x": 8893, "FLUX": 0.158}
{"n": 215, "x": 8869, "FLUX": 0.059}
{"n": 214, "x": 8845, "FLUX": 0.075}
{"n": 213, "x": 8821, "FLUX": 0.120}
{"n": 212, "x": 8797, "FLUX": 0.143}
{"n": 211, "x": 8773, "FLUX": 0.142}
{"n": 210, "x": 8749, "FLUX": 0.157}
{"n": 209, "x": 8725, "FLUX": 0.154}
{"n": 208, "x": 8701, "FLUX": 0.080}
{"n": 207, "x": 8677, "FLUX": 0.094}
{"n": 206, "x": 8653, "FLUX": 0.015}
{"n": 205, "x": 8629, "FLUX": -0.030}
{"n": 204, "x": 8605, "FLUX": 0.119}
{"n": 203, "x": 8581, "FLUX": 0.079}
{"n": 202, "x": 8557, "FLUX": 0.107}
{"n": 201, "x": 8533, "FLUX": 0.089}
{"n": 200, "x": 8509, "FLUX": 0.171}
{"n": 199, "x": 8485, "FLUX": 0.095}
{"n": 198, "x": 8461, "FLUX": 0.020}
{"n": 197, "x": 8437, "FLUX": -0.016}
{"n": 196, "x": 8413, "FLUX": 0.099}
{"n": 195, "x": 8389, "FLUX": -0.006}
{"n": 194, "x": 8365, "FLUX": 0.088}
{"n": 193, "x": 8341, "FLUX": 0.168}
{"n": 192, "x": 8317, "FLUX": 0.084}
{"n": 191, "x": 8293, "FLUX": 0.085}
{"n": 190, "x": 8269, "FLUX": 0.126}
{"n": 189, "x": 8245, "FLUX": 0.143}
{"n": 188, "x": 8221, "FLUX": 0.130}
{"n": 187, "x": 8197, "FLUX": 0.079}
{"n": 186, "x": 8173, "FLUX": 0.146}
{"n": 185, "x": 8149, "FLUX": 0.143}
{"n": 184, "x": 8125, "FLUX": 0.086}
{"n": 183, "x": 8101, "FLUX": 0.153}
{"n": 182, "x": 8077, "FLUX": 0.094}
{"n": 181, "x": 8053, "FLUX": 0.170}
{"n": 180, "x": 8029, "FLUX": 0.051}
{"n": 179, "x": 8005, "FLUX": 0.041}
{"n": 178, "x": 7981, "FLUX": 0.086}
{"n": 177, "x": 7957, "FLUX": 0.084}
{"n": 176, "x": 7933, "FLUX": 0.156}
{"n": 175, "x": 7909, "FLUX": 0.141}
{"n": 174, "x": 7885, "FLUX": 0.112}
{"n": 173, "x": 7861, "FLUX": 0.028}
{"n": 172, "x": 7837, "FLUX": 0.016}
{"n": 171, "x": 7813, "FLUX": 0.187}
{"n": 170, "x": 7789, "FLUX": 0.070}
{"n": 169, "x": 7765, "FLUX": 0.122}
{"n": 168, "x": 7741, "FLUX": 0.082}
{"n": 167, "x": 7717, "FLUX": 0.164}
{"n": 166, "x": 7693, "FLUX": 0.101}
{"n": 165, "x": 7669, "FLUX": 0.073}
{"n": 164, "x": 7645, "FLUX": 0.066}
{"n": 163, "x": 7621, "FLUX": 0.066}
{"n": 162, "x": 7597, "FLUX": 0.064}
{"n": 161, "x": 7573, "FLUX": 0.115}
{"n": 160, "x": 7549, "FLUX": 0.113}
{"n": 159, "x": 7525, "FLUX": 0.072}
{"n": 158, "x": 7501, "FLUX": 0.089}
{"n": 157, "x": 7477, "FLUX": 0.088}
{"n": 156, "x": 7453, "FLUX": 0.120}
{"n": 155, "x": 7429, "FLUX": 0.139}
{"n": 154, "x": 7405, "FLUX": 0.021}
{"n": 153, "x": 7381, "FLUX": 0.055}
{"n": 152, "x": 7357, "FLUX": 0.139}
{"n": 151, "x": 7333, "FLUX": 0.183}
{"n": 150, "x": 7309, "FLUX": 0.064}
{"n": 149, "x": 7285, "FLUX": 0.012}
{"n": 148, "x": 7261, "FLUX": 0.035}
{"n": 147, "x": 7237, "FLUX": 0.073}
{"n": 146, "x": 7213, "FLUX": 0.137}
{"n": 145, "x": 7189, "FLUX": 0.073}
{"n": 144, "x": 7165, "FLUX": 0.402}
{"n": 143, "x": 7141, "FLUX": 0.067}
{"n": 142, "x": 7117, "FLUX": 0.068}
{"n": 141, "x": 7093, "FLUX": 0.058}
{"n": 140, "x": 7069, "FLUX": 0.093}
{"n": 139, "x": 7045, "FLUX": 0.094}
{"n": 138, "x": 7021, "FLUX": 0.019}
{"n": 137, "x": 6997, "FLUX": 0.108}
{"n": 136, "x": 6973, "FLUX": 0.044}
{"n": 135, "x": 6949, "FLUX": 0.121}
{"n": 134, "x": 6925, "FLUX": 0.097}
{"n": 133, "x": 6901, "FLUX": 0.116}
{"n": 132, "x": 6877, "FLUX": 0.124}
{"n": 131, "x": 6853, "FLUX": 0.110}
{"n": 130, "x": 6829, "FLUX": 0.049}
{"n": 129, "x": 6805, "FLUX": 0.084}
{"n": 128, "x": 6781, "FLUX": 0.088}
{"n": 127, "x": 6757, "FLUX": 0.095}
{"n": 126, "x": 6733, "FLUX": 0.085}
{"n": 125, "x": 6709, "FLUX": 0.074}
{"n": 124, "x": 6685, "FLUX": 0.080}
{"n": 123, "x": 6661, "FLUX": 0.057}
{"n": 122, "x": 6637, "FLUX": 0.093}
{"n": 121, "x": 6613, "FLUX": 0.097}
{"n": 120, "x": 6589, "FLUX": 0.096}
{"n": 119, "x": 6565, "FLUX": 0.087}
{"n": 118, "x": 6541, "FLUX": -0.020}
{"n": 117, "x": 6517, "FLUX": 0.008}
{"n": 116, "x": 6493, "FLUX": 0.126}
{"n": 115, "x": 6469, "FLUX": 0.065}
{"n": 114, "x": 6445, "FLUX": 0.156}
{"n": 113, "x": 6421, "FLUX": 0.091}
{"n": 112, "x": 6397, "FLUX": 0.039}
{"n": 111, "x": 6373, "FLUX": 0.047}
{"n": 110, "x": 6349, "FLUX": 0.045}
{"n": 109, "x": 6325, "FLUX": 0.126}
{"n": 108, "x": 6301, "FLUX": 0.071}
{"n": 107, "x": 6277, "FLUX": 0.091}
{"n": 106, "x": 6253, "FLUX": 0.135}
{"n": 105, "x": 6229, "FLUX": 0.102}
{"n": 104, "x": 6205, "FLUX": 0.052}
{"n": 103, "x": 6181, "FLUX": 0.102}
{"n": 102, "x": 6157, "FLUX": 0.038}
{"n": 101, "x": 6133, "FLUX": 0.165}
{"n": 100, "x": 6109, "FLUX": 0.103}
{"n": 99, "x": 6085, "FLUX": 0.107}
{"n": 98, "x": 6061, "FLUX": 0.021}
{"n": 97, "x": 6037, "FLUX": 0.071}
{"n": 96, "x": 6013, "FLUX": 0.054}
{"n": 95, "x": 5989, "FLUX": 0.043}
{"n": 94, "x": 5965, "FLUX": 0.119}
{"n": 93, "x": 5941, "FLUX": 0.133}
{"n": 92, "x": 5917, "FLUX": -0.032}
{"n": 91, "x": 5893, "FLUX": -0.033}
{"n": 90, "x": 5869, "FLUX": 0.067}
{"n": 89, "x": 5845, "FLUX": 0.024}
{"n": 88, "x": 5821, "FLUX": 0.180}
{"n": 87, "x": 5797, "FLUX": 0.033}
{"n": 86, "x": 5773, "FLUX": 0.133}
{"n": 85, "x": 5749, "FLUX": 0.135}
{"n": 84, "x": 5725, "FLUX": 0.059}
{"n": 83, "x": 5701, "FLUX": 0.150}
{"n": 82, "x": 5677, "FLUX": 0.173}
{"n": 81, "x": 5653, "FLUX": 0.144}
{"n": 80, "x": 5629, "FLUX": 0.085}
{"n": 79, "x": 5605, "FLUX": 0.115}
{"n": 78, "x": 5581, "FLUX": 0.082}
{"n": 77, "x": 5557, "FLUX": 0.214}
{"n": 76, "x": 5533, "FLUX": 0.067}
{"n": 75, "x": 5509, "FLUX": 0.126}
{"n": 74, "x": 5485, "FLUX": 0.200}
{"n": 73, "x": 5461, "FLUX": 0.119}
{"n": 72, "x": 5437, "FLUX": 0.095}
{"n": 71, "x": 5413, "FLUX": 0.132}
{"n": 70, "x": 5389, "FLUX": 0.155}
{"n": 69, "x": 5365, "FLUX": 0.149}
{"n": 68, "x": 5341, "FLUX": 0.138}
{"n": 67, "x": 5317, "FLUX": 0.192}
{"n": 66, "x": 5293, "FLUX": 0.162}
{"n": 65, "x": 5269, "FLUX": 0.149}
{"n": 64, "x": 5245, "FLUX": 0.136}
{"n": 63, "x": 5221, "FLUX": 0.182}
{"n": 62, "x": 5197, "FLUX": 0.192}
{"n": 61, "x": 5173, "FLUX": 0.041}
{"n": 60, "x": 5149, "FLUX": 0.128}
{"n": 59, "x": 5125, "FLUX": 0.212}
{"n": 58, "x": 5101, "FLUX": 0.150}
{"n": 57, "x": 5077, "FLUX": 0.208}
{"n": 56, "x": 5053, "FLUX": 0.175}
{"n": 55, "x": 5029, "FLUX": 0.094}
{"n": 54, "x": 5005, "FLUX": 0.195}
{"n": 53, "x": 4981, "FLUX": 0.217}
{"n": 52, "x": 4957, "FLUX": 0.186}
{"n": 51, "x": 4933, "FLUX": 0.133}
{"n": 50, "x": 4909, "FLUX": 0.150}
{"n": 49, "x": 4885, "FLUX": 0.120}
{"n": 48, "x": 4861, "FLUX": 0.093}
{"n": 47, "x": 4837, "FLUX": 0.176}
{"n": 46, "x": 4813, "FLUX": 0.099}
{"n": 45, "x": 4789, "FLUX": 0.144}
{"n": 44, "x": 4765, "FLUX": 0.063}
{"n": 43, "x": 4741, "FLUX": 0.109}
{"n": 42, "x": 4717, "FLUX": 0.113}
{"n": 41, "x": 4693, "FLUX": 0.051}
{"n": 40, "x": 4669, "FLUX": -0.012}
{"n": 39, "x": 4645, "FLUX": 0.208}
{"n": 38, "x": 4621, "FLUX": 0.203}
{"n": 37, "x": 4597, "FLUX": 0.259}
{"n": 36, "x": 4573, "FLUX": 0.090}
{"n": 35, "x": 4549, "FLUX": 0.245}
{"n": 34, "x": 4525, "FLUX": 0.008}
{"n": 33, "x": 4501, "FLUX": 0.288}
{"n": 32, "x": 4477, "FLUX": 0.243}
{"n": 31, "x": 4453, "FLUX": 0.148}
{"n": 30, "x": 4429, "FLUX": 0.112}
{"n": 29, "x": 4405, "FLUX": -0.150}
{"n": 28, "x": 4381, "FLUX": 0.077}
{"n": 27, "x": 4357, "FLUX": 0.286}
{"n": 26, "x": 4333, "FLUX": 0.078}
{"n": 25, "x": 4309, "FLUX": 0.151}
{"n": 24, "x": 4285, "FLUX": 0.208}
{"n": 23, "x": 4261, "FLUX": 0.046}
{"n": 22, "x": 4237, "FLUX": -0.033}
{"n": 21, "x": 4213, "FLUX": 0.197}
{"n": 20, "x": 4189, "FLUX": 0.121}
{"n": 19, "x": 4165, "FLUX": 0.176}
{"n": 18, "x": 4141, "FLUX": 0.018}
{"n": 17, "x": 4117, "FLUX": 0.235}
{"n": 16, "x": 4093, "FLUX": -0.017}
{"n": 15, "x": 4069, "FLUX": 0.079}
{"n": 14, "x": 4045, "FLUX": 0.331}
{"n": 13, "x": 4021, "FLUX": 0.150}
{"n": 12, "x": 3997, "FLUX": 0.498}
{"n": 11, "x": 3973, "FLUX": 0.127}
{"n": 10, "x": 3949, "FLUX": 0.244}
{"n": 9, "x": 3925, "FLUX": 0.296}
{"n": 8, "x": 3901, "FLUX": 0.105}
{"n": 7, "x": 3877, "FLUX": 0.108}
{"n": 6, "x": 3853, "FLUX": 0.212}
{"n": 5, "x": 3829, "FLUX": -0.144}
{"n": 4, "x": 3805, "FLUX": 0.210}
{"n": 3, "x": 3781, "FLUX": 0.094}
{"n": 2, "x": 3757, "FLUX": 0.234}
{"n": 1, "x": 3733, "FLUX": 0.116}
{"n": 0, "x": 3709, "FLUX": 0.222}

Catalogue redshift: 0.92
